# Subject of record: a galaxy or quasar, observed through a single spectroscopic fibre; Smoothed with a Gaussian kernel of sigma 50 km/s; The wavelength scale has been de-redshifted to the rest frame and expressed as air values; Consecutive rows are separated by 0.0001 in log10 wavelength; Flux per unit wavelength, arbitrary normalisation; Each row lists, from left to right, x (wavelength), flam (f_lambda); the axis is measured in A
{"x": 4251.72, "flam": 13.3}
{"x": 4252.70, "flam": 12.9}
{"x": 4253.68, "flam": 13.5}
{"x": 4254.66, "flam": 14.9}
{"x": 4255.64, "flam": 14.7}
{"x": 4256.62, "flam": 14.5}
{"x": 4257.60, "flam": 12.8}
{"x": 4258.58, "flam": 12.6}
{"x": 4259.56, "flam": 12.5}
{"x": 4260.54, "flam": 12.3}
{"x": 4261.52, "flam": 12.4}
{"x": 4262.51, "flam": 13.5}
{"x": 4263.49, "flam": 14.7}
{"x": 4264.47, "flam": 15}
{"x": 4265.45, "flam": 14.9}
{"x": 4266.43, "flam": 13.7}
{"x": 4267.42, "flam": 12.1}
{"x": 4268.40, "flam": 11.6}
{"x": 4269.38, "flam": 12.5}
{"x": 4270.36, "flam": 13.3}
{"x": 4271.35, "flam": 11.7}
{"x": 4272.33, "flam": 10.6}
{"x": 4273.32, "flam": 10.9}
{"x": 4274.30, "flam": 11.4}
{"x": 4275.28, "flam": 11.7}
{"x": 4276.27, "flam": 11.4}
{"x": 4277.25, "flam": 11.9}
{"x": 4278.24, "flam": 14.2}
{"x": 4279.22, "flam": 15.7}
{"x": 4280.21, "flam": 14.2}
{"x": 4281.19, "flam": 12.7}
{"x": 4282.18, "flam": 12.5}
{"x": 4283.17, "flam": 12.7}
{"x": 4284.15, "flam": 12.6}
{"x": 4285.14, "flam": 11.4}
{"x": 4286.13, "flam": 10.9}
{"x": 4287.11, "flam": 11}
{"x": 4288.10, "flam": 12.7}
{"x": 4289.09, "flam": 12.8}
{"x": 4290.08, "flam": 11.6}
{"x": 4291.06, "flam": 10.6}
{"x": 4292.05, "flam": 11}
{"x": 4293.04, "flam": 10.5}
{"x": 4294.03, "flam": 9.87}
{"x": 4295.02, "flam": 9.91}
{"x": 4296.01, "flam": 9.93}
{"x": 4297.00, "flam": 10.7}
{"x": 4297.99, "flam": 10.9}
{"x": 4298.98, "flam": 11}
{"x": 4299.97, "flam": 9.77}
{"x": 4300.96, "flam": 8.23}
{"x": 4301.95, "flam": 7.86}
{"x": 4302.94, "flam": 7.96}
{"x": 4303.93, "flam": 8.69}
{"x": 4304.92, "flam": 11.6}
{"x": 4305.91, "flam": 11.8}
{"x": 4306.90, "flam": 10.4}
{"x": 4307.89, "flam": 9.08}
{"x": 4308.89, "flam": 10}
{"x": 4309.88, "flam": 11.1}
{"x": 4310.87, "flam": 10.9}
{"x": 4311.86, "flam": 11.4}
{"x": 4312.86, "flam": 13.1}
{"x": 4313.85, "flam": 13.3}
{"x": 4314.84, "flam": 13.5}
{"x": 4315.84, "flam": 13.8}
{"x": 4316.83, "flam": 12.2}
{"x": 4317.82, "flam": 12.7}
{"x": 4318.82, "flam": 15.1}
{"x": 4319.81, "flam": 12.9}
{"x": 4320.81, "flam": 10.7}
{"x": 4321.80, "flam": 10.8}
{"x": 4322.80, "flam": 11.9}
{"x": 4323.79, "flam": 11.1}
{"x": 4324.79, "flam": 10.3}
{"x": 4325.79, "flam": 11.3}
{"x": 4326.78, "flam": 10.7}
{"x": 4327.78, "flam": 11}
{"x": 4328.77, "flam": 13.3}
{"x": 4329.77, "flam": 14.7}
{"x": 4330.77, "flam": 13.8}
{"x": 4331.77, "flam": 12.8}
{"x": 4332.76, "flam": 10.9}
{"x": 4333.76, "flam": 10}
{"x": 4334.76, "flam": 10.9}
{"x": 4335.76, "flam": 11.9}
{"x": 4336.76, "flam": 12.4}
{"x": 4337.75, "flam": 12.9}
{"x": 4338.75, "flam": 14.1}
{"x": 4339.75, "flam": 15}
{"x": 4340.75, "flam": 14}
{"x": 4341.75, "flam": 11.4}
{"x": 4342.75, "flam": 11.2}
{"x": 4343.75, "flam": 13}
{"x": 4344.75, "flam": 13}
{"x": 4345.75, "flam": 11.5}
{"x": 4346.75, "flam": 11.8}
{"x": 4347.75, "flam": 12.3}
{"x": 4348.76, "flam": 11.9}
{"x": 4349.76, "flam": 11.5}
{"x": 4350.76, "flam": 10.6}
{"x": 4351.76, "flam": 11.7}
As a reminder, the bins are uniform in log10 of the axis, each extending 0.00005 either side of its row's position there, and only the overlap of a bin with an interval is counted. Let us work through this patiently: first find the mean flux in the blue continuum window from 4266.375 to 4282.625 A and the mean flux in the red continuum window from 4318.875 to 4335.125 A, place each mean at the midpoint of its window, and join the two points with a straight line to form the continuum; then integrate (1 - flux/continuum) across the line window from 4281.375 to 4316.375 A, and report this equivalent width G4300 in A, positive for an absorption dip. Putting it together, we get 3.2 A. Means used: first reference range 12.4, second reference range 11.8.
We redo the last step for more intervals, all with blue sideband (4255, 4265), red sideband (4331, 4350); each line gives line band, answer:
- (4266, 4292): 2.0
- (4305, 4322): 1.0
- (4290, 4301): 2.2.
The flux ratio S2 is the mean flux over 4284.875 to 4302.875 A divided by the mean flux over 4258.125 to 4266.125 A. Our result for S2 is 0.78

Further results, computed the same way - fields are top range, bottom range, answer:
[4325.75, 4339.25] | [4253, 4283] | 0.94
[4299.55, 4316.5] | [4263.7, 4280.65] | 0.84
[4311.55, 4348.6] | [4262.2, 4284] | 0.96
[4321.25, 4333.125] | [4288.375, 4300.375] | 1.11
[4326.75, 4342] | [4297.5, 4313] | 1.23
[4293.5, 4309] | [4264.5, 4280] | 0.78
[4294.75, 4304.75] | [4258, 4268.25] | 0.72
